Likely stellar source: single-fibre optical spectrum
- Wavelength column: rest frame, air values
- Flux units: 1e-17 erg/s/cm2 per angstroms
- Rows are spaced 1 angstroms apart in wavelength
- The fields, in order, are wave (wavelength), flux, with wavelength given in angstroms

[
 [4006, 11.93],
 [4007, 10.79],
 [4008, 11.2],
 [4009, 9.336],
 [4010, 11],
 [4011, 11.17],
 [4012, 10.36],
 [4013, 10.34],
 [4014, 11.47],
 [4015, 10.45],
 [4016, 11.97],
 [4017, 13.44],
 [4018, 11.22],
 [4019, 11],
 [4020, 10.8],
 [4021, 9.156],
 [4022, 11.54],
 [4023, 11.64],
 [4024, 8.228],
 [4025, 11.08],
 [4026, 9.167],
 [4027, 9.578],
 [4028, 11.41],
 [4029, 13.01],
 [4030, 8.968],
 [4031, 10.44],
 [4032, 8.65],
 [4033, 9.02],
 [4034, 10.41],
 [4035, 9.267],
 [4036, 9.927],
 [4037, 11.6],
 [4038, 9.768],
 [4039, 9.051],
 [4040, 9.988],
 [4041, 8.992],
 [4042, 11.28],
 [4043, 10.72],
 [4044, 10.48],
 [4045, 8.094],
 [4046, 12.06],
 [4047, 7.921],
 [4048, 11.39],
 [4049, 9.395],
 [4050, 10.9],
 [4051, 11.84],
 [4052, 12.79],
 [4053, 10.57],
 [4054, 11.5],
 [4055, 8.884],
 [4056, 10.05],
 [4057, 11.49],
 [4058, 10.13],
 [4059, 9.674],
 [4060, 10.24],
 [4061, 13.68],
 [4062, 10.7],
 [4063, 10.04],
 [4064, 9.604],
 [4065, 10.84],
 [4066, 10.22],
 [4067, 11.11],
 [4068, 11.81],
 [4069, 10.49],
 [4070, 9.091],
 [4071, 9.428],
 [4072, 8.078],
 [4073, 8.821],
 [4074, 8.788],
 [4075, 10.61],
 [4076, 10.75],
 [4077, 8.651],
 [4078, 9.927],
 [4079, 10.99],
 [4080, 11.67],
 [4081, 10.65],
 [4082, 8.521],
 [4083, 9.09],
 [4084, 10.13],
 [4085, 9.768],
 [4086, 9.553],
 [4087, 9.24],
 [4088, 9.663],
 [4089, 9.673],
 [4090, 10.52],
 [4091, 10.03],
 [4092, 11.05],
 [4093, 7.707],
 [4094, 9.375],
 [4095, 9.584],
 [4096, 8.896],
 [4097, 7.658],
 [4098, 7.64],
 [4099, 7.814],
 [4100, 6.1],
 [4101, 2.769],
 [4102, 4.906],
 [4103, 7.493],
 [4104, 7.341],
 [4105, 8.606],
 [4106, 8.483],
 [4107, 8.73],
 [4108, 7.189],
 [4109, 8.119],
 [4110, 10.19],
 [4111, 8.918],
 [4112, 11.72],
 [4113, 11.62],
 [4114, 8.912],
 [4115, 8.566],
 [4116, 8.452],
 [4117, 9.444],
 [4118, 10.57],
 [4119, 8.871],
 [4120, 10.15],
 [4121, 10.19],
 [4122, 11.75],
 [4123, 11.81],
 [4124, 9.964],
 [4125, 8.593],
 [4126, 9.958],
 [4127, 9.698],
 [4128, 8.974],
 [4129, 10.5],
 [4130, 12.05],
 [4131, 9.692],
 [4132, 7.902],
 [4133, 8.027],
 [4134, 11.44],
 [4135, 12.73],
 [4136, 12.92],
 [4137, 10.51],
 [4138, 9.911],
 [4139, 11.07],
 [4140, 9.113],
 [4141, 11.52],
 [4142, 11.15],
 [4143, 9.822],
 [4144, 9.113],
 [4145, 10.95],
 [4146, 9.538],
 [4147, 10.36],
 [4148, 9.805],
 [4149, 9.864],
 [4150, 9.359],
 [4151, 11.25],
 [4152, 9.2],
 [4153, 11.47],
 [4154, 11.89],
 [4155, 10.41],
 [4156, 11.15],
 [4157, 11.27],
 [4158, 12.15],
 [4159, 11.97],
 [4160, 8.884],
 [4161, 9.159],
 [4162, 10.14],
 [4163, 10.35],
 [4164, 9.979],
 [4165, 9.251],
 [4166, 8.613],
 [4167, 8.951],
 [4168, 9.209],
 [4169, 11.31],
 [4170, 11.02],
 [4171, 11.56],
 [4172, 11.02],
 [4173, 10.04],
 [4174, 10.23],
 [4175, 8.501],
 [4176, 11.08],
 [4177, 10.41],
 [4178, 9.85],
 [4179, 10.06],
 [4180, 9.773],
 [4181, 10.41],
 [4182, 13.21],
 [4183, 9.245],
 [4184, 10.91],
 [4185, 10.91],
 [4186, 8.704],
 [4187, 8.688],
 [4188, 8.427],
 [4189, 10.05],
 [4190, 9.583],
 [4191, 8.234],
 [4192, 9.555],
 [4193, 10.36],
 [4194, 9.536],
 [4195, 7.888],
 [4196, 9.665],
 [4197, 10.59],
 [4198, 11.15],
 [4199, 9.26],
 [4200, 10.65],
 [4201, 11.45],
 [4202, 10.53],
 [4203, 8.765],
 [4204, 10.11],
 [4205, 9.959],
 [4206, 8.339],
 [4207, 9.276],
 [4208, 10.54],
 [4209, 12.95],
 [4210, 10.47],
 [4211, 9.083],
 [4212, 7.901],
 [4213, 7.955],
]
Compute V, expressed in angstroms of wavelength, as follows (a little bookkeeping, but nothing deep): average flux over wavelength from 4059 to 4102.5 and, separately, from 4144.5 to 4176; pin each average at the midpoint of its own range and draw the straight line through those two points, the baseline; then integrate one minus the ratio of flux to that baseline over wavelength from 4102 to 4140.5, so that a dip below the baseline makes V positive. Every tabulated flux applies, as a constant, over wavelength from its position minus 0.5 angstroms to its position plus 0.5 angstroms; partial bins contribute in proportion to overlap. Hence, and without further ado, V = 0.8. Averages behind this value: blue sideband 9.44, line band 9.68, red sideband 10.3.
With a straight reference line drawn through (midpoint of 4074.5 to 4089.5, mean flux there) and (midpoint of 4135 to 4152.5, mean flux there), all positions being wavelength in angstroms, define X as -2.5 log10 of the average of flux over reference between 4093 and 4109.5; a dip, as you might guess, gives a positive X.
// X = 0.31 mag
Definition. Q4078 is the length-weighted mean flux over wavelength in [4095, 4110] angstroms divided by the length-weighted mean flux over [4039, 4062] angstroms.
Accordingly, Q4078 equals 0.71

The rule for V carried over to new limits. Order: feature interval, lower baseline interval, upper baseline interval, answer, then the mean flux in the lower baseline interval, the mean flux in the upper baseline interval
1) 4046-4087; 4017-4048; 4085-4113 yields -3.9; 10.2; 8.56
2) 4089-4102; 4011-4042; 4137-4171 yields 2.7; 10.4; 10.3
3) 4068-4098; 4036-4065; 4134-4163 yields 2.6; 10.5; 10.6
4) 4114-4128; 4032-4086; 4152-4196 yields 0.5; 10.2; 10.1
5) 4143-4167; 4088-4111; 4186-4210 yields -3.0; 8.22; 9.8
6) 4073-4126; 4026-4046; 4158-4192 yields 4.5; 10.1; 10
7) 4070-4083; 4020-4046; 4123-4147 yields 0.6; 10.1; 10.3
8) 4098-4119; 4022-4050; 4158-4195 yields 3.6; 10.1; 9.98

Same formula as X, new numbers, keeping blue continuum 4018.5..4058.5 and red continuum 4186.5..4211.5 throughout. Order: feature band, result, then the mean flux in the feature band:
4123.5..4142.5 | -0.03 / 10.3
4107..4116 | 0.09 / 9.31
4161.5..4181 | -0.02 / 10.1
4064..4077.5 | 0.03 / 9.89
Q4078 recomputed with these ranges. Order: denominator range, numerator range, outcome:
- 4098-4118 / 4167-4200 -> 1.22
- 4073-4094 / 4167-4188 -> 1.04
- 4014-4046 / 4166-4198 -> 0.96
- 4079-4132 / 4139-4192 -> 1.11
